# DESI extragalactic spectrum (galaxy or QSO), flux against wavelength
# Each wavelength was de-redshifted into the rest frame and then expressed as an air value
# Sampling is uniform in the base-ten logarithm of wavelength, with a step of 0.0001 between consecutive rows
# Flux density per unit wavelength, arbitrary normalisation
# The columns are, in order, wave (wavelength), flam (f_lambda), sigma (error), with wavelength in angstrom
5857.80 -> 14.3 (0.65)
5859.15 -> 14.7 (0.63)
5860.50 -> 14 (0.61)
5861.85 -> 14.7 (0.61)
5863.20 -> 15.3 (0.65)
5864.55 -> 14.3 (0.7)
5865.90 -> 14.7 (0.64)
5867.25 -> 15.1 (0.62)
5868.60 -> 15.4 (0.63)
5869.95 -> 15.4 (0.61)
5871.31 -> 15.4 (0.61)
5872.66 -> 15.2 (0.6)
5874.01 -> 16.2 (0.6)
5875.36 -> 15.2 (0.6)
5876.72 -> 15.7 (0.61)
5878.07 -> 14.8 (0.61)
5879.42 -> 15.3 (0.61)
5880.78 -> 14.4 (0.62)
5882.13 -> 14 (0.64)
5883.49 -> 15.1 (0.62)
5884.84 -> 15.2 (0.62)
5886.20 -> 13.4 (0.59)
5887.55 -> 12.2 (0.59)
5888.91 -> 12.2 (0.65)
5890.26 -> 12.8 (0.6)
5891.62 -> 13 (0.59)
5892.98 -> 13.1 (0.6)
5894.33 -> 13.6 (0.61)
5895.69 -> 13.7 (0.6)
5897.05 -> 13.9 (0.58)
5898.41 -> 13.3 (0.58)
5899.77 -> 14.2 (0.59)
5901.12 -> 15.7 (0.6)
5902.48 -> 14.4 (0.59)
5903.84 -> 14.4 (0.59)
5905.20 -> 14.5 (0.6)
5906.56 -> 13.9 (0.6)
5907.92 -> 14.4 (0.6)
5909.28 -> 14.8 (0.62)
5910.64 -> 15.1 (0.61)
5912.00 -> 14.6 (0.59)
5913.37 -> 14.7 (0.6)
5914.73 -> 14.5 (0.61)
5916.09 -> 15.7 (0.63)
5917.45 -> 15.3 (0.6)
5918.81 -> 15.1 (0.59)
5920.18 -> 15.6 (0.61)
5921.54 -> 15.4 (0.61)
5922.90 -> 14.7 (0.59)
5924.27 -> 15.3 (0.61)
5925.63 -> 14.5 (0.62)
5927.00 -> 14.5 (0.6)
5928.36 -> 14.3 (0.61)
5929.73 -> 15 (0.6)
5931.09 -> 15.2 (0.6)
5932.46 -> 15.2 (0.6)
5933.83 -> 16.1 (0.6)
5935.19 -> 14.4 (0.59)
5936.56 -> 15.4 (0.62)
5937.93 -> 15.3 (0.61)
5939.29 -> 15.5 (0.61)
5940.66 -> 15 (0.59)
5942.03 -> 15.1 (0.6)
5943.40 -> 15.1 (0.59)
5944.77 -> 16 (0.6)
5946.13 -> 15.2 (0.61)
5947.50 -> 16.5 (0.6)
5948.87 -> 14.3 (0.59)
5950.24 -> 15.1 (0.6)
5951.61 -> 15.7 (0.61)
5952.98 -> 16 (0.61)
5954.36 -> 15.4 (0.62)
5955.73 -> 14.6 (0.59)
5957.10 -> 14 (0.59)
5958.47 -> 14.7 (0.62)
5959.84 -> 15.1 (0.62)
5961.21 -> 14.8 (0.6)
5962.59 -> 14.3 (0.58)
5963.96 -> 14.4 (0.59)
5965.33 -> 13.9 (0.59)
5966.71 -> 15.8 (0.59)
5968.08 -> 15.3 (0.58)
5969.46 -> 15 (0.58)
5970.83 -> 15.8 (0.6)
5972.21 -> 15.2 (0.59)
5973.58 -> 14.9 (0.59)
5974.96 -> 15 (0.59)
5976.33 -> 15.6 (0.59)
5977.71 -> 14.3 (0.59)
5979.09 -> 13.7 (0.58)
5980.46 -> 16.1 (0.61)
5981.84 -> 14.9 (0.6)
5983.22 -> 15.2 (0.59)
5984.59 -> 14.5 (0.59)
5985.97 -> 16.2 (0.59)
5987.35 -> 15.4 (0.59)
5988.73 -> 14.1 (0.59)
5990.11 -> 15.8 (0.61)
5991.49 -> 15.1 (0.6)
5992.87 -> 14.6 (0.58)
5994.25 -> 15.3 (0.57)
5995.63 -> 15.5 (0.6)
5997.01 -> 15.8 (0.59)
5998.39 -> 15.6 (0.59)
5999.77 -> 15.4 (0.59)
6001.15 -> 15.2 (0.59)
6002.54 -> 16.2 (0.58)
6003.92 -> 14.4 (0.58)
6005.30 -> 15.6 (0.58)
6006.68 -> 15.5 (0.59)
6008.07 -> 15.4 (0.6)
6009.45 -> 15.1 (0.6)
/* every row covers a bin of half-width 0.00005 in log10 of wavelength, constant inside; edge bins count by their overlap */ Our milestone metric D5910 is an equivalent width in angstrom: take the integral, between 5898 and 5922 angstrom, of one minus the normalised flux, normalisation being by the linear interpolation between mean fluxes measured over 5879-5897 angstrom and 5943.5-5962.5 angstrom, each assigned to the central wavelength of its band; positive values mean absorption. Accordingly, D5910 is -1.0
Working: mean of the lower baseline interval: 13.7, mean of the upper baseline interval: 15.2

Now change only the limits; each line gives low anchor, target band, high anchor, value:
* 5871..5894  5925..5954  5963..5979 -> -1.0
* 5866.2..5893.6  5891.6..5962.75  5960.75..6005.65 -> -0.4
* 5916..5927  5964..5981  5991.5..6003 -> 0.3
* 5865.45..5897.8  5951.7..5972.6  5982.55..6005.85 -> 0.1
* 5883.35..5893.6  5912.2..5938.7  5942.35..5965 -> -1.4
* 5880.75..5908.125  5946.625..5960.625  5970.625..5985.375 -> -0.4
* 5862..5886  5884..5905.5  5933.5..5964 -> 1.9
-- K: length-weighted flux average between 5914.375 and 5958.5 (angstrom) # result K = 15.2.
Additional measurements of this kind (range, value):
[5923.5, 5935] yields 15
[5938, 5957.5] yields 15.3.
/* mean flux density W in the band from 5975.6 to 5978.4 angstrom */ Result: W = 15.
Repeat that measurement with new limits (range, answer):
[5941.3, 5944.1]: 15.1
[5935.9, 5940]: 15.4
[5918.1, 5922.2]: 15.4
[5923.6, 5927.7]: 14.8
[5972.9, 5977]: 15.2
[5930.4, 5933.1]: 15.2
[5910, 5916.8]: 14.9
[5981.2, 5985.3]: 14.9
